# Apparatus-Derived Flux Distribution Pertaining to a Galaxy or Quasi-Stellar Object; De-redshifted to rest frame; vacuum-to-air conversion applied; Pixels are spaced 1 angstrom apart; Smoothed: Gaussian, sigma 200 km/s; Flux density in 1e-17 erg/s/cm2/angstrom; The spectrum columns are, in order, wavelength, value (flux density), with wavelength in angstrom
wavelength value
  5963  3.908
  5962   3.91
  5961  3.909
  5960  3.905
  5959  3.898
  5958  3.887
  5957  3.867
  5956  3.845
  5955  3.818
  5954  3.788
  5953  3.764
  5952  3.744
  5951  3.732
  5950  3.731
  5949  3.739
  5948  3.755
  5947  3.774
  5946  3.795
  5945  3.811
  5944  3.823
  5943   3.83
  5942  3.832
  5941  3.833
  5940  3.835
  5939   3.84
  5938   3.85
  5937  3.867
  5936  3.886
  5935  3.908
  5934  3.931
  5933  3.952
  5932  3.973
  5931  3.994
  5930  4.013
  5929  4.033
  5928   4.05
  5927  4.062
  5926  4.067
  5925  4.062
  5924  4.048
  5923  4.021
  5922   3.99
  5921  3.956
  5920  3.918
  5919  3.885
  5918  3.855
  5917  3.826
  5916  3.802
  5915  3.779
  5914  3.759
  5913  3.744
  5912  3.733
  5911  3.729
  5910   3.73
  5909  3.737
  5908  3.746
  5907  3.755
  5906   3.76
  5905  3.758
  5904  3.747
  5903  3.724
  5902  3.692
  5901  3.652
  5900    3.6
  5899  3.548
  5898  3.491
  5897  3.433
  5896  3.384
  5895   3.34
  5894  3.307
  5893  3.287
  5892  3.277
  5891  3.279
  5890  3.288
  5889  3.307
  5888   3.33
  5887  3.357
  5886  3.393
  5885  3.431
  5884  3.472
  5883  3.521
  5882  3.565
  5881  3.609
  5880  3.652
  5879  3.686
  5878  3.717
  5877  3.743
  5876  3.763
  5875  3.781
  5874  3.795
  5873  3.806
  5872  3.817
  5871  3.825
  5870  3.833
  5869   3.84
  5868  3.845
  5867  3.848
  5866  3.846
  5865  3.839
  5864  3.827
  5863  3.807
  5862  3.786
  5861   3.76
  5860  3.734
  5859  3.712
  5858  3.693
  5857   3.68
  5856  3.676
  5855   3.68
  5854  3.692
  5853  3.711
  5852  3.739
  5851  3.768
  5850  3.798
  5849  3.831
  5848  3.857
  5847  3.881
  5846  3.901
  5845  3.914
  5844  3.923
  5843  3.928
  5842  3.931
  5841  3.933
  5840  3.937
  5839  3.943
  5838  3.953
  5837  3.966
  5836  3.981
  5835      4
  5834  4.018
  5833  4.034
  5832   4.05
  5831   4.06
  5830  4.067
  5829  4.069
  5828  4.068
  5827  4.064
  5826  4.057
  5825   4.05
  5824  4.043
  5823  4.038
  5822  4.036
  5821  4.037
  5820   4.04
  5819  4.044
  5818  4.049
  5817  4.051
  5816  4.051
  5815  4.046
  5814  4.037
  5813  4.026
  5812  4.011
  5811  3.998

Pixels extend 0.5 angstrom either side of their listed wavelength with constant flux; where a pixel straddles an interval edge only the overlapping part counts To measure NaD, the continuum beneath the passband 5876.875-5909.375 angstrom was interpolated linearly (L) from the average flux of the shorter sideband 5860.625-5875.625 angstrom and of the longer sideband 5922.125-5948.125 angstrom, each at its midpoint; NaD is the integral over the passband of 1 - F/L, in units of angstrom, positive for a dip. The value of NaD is 2.7 angstrom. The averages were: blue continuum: 3.82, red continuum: 3.92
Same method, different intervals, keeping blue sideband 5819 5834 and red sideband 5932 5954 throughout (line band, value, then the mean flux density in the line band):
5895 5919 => 1.2 angstrom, 3.69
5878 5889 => 1.2 angstrom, 3.5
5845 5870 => 1.3 angstrom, 3.78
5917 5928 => -0.3 angstrom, 3.98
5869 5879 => 0.4 angstrom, 3.78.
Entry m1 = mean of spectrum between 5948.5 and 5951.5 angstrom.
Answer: 3.73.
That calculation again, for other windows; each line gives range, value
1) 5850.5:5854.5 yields 3.73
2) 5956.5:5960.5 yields 3.89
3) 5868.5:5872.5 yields 3.83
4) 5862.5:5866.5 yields 3.83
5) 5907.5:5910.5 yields 3.74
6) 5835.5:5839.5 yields 3.96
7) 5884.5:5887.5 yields 3.39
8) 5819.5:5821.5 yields 4.04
